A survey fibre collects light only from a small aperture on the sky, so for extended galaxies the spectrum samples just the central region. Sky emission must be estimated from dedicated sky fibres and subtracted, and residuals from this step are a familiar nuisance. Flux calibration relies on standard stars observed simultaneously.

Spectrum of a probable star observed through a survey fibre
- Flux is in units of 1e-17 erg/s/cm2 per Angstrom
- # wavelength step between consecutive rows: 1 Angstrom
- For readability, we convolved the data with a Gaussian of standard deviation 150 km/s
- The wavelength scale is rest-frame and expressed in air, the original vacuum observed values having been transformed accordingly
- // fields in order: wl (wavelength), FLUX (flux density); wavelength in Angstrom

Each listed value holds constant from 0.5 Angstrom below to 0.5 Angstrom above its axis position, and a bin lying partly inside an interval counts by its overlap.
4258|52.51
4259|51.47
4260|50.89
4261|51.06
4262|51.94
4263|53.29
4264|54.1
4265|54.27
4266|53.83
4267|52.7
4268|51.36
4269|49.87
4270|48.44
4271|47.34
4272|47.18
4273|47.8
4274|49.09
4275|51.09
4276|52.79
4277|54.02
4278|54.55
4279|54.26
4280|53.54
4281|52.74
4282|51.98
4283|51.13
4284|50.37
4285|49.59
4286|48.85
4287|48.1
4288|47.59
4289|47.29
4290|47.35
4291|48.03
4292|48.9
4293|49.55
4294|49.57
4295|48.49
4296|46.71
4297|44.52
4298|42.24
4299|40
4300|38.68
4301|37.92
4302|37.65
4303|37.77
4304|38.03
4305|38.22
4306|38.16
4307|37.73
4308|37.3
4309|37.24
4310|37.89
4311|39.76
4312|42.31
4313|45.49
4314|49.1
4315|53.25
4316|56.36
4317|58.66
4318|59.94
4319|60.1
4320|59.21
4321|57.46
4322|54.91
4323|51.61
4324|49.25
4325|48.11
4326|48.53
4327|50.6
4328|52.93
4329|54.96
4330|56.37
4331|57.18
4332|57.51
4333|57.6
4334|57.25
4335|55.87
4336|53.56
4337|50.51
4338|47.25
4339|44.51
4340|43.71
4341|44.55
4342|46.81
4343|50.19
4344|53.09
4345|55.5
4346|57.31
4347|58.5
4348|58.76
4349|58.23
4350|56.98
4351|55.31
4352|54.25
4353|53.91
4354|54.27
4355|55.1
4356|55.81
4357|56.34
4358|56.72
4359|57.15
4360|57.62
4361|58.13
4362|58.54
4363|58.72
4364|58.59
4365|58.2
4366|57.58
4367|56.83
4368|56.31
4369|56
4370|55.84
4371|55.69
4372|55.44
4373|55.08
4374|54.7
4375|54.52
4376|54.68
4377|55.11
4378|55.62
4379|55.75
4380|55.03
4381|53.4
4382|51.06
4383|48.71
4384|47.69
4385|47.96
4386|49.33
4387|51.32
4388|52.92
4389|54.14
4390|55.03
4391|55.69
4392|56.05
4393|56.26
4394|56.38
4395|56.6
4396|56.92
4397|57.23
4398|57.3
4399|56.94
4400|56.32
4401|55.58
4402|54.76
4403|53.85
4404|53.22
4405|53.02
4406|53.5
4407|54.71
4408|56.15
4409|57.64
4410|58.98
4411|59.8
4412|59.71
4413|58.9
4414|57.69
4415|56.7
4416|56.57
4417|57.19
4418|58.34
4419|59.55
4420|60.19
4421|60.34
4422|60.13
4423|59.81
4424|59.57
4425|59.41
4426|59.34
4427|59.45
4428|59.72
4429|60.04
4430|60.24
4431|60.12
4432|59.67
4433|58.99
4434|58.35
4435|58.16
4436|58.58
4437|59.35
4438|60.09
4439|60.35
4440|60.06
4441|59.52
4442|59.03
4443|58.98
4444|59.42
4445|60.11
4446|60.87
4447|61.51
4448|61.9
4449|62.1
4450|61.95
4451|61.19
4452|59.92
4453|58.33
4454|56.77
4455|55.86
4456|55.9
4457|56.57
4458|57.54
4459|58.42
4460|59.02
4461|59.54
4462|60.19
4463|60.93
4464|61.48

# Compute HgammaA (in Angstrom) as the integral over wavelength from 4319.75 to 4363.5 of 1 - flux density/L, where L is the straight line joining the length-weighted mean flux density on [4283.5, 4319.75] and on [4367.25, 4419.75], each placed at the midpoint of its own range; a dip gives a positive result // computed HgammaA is -3.7 Angstrom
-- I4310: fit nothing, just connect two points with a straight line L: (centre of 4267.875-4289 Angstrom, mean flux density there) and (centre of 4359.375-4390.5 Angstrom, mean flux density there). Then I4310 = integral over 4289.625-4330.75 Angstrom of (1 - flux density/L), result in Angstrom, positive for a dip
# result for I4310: 3.8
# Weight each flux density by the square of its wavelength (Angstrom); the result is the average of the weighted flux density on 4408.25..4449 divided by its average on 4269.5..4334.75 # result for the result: 1.29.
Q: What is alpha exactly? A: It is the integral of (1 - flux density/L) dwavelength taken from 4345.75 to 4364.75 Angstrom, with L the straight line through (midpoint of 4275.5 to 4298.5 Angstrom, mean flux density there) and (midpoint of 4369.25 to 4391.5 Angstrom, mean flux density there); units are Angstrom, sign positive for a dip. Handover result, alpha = -1.6 Angstrom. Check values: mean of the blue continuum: 49.7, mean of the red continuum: 53.4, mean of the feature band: 56.9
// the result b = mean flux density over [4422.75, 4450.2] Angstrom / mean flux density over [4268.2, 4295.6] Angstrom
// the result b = 1.2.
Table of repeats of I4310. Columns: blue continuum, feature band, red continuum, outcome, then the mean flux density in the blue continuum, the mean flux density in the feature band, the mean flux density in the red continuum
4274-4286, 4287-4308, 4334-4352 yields 3.6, 52.1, 43.2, 52.6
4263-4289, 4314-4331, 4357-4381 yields -0.2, 51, 54.4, 56.4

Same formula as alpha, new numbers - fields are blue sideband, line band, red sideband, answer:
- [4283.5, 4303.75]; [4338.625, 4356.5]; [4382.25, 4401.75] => -1.08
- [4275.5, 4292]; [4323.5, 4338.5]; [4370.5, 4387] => -0.37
